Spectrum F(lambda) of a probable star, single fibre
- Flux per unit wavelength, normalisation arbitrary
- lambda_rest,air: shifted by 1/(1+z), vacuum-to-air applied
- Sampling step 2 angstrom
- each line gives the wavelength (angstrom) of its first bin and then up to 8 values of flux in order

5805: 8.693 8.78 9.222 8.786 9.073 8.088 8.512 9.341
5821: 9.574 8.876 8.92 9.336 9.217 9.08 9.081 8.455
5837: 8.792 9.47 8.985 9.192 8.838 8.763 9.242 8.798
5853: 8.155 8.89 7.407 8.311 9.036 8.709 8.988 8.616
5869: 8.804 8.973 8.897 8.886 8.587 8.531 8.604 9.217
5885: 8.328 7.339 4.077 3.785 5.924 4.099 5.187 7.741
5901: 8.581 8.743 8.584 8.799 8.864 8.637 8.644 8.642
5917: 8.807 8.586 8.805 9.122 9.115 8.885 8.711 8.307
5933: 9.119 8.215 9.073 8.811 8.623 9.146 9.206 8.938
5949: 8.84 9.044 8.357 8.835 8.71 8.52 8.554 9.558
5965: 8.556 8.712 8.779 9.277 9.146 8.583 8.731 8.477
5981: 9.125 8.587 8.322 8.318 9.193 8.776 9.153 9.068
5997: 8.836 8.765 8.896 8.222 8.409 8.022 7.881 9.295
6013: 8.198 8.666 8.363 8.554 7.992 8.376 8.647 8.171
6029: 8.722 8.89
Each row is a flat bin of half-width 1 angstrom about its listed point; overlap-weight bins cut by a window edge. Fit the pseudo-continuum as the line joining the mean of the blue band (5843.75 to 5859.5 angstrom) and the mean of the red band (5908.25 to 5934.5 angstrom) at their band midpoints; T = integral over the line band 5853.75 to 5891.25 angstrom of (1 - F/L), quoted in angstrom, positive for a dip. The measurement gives 1.90 angstrom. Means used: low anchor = 8.57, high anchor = 8.78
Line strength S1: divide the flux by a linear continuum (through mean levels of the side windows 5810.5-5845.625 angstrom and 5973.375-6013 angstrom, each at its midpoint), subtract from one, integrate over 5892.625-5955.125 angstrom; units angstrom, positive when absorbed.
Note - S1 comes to 2.62 angstrom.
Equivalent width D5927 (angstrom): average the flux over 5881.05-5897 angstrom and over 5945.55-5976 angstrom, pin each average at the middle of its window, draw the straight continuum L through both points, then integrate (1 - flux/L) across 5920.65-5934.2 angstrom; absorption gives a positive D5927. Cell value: -2.2 angstrom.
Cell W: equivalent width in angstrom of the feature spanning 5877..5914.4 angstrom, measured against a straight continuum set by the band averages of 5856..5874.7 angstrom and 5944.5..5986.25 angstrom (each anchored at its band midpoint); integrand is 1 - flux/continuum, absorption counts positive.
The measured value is 5.26 angstrom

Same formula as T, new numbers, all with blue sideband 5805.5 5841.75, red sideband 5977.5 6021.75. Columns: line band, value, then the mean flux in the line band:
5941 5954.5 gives -0.3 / 8.9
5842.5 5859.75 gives 0.6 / 8.61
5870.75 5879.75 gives 0.1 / 8.77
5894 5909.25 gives 2.2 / 7.51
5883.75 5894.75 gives 3.7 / 5.84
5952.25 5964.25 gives -0.1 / 8.76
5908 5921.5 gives 0.1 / 8.71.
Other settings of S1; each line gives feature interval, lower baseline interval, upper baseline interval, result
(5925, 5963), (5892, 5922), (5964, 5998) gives -2.0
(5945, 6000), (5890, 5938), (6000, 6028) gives -3.7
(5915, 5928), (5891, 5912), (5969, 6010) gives -2.1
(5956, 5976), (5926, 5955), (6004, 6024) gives -0.4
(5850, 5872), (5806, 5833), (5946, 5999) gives 0.8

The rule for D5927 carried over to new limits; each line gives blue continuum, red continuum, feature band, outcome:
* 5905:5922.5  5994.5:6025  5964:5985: -0.5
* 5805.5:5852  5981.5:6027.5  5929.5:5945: -0.1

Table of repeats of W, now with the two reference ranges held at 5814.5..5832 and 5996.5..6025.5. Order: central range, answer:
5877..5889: 1.07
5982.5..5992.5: -0.16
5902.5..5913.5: 0.07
